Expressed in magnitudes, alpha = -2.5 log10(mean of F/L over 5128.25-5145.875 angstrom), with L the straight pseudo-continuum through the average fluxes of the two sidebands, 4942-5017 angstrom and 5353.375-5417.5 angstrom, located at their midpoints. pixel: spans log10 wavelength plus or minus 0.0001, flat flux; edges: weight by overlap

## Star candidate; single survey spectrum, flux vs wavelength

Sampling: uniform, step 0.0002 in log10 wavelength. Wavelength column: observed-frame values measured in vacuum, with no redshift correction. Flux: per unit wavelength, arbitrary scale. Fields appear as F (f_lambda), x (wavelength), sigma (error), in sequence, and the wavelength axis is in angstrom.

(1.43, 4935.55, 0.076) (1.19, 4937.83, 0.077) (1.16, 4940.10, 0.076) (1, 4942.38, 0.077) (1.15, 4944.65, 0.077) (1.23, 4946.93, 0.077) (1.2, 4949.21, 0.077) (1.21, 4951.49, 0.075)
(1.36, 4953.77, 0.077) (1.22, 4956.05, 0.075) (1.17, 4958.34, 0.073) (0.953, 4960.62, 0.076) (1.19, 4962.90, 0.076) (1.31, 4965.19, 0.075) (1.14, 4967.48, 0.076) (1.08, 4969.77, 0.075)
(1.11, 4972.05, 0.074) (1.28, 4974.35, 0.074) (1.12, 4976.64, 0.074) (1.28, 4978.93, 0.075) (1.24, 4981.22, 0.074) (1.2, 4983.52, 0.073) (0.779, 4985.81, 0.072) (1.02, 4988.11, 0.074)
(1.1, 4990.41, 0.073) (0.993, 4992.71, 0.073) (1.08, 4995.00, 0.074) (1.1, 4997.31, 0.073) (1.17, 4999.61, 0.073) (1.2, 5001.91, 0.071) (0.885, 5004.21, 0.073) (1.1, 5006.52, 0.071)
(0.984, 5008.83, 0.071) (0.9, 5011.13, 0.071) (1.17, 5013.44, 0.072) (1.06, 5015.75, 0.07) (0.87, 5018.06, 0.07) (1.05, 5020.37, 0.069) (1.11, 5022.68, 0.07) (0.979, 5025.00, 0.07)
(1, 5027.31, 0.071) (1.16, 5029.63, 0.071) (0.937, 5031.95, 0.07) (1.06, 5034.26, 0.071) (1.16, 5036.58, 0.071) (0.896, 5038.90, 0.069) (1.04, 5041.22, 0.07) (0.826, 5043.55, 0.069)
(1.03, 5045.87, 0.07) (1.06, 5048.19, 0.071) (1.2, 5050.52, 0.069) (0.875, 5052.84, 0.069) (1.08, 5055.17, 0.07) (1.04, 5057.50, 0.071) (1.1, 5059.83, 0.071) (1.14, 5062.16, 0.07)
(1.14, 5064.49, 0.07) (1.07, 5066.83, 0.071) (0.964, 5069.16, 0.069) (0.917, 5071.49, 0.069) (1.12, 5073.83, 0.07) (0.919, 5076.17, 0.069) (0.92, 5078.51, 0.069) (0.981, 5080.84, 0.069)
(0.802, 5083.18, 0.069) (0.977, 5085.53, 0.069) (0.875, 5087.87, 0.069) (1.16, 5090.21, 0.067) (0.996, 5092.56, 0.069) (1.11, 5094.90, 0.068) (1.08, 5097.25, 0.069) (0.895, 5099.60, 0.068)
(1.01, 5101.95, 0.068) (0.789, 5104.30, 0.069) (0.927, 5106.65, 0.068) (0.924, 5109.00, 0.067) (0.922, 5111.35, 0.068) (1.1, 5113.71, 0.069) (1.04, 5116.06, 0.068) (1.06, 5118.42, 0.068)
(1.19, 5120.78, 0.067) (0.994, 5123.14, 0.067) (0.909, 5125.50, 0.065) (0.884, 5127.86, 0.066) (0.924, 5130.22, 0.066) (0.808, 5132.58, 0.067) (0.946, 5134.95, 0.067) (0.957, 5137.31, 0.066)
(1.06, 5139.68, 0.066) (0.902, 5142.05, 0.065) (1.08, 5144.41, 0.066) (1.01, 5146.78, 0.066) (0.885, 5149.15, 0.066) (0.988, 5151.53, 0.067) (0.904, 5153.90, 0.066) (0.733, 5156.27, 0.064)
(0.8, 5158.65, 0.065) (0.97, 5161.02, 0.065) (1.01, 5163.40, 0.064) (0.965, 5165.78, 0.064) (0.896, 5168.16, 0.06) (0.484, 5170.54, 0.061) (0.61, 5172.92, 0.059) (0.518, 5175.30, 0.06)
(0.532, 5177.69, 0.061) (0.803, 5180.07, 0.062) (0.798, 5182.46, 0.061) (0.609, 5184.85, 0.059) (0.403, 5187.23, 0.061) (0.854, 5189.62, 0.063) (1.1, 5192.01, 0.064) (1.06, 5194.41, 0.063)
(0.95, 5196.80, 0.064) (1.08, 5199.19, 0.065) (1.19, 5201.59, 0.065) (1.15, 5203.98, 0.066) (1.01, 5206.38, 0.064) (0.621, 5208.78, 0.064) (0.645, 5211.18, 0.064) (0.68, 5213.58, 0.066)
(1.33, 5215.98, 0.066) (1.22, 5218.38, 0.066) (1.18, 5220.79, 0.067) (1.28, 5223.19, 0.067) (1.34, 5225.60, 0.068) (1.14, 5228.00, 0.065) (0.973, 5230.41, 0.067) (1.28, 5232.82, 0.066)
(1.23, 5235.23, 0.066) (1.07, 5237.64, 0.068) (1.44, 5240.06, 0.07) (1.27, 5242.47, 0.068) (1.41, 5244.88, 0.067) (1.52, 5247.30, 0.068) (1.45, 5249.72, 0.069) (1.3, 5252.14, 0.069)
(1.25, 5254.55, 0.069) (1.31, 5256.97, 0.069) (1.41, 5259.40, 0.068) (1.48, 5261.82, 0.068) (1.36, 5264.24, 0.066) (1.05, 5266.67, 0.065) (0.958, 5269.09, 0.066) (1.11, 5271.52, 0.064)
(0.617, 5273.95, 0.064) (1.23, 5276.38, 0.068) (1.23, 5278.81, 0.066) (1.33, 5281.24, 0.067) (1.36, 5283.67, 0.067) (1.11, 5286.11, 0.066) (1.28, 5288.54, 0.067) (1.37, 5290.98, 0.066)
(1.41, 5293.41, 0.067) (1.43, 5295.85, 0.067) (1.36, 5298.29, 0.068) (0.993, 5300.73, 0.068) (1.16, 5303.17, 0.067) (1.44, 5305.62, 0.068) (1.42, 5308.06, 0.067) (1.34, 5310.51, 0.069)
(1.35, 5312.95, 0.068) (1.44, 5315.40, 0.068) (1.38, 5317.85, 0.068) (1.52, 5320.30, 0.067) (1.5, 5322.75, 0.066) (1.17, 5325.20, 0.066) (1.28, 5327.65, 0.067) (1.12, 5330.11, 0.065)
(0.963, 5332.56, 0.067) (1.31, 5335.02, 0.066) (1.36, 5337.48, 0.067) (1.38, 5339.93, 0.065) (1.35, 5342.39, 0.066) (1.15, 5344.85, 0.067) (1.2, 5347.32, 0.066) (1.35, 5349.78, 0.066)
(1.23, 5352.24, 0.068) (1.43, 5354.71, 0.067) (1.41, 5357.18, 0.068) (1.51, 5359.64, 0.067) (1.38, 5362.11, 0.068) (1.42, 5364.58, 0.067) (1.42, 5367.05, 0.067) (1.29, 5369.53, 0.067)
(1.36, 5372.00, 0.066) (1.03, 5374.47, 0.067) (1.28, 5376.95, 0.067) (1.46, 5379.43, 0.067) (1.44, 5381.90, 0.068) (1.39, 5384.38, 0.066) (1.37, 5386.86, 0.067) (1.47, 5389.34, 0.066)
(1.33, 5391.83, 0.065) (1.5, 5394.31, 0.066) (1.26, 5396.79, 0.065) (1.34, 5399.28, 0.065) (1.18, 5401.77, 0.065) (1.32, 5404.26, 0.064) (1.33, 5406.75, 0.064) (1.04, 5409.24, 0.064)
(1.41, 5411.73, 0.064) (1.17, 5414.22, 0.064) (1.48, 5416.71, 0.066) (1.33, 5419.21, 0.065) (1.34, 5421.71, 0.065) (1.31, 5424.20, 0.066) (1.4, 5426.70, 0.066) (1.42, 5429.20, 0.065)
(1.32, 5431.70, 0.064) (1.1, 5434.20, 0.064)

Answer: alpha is 0.259 mag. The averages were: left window 1.12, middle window 0.952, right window 1.35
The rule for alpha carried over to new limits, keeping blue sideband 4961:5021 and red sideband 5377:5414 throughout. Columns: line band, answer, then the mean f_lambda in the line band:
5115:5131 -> 0.17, 1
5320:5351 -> 0.02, 1.27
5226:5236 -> 0.06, 1.17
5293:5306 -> 0.00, 1.28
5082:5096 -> 0.17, 0.986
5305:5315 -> -0.08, 1.39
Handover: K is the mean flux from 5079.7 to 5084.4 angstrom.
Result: 0.89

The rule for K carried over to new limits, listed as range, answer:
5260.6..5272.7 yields 1.19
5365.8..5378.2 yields 1.28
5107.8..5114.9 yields 0.983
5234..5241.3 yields 1.25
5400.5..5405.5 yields 1.25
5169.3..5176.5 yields 0.54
